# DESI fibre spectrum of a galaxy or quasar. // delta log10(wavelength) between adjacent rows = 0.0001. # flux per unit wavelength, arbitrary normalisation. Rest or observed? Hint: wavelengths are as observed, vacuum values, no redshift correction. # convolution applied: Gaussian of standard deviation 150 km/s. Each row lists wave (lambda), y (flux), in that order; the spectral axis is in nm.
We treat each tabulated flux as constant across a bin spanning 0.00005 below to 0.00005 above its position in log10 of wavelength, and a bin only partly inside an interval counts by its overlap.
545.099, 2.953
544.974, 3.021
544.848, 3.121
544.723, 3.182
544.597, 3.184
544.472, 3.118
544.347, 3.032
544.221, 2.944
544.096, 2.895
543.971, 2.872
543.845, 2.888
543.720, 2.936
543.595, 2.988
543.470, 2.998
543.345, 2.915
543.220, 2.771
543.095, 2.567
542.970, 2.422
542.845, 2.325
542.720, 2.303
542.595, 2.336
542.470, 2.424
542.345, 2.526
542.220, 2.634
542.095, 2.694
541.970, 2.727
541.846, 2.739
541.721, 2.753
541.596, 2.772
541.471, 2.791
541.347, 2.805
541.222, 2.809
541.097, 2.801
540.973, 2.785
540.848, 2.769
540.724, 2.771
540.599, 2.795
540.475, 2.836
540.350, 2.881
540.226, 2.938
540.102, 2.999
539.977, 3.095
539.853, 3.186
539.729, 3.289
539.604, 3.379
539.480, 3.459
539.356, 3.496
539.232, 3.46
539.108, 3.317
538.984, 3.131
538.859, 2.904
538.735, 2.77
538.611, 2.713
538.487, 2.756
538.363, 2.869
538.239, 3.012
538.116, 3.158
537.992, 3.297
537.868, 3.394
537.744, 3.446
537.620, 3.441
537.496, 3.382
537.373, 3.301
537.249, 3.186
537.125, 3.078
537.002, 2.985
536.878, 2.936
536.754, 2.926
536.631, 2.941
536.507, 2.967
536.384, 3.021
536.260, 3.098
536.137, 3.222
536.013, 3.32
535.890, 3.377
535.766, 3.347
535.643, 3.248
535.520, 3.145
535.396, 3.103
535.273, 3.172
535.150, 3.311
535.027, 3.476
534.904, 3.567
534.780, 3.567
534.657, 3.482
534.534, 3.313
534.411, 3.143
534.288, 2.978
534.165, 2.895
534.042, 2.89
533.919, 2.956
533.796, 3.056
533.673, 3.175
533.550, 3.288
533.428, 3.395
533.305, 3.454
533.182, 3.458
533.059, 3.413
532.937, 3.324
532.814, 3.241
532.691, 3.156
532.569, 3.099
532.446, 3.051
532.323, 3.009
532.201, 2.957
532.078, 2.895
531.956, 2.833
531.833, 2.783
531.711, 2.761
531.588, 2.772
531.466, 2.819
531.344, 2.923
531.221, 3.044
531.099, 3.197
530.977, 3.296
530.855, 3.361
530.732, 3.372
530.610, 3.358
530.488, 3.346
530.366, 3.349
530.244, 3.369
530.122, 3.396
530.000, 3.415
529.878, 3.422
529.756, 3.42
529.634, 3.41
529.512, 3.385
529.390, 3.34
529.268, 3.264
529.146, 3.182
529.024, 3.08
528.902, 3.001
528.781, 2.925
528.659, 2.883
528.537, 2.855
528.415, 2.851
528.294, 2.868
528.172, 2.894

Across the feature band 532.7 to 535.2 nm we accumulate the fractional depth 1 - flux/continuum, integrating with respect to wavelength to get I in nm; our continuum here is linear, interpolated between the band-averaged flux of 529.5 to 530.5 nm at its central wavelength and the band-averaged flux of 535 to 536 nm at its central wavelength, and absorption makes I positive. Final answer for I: 0.03 nm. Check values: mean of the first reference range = 3.39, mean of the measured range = 3.27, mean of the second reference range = 3.27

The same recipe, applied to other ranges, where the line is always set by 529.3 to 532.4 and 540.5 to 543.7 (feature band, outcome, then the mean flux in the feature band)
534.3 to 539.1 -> -0.41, 3.17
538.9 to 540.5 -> -0.23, 3.19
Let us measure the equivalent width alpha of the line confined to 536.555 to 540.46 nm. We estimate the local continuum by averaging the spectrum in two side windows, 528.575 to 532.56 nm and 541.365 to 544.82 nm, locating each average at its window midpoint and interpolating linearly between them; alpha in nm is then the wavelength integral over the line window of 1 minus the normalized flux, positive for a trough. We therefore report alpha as -0.298 nm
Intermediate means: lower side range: 3.14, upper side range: 2.77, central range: 3.13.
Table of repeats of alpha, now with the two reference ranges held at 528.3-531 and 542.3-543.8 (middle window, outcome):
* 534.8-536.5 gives -0.170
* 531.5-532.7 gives 0.078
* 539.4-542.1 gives -0.182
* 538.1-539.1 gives -0.033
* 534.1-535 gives -0.081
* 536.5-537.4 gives -0.040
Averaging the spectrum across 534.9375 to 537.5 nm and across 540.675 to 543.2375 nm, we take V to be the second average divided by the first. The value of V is 0.83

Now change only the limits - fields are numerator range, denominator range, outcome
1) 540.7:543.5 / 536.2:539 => 0.87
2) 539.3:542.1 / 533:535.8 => 0.90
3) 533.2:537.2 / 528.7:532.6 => 1.01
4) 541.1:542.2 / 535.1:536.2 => 0.85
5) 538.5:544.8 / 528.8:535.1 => 0.90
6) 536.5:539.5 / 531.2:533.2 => 1.04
